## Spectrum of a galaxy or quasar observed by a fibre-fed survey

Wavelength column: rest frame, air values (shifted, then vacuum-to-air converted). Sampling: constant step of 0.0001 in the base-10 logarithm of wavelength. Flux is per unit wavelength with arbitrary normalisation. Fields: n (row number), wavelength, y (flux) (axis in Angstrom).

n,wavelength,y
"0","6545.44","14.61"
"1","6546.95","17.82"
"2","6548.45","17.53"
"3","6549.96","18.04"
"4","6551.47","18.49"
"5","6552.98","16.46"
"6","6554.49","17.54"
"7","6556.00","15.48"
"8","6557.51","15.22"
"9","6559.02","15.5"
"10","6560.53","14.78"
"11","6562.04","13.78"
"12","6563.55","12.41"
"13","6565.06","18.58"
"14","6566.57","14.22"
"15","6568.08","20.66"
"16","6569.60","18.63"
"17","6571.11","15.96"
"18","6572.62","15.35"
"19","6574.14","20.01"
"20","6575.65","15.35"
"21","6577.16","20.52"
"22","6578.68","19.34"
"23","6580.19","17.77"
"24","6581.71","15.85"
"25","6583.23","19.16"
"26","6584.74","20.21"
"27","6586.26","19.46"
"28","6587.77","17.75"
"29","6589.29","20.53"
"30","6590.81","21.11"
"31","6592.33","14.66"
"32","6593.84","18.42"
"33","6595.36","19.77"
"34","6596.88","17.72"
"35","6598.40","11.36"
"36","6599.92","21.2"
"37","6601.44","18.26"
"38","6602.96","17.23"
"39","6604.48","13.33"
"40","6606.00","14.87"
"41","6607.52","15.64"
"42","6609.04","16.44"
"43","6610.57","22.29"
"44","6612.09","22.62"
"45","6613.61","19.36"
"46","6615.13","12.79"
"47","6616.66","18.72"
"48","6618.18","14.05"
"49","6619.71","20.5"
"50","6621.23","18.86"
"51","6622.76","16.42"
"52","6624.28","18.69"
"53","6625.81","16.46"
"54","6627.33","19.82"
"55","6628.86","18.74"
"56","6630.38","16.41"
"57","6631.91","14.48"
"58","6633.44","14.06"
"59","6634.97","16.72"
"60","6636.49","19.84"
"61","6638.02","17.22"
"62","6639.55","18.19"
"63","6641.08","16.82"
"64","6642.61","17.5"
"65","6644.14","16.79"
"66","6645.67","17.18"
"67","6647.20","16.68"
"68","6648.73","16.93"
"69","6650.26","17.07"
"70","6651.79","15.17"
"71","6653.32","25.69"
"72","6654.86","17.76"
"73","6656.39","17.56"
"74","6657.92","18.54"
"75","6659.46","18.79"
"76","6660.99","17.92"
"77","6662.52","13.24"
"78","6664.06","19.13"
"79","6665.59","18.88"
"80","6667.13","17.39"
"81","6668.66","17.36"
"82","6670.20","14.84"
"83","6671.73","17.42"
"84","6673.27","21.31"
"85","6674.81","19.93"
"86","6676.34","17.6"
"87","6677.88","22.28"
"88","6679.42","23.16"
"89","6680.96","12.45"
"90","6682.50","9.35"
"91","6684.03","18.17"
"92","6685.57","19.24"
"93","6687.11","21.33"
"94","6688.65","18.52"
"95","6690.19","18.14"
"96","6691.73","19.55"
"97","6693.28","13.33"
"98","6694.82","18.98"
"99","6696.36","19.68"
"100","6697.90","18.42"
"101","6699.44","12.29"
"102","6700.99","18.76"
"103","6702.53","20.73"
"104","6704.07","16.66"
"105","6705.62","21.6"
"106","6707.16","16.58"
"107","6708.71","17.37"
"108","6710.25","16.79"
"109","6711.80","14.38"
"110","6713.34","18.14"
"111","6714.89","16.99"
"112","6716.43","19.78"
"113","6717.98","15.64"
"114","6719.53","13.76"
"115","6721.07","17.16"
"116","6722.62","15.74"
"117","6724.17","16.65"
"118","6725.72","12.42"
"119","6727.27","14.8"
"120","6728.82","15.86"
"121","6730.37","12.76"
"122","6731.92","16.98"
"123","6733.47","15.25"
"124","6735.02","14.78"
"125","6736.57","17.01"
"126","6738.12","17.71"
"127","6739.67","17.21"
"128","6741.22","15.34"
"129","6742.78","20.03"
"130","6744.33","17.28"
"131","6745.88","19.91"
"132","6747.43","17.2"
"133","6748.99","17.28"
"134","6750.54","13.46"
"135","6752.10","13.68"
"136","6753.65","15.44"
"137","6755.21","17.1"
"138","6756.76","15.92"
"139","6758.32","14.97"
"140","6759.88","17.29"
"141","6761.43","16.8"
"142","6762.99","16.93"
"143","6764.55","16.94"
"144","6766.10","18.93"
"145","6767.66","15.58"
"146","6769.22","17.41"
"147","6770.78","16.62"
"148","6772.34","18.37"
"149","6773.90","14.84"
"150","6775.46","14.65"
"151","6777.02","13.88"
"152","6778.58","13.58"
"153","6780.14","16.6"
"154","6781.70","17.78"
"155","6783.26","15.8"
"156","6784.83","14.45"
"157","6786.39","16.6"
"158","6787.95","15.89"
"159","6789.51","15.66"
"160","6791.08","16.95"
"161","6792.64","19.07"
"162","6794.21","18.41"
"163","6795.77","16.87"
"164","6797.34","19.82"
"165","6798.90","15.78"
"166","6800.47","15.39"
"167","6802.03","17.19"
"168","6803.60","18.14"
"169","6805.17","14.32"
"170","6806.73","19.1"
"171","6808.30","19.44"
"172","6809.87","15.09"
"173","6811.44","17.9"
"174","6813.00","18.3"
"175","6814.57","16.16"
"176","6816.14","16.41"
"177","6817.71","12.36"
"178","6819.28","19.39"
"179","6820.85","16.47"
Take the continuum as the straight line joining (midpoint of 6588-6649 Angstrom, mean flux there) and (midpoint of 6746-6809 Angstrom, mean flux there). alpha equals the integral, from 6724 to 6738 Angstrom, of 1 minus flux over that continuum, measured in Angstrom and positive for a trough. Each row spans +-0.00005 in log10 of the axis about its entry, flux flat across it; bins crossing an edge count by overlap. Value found 1.3 Angstrom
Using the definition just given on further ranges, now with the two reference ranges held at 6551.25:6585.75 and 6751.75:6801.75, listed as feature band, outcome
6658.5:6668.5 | -0.50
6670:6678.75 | -1.31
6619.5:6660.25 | -2.18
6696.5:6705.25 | -0.58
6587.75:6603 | -1.01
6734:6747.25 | -0.68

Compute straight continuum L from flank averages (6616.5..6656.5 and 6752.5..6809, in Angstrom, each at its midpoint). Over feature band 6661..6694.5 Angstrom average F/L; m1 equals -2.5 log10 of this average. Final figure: -0.03 mag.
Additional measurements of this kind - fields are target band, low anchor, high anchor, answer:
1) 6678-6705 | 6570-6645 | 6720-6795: -0.05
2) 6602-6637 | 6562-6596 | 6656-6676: 0.04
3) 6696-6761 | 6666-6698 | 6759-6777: 0.04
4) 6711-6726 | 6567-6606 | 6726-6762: 0.02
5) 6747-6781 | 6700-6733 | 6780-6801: 0.04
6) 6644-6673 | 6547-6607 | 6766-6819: -0.04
